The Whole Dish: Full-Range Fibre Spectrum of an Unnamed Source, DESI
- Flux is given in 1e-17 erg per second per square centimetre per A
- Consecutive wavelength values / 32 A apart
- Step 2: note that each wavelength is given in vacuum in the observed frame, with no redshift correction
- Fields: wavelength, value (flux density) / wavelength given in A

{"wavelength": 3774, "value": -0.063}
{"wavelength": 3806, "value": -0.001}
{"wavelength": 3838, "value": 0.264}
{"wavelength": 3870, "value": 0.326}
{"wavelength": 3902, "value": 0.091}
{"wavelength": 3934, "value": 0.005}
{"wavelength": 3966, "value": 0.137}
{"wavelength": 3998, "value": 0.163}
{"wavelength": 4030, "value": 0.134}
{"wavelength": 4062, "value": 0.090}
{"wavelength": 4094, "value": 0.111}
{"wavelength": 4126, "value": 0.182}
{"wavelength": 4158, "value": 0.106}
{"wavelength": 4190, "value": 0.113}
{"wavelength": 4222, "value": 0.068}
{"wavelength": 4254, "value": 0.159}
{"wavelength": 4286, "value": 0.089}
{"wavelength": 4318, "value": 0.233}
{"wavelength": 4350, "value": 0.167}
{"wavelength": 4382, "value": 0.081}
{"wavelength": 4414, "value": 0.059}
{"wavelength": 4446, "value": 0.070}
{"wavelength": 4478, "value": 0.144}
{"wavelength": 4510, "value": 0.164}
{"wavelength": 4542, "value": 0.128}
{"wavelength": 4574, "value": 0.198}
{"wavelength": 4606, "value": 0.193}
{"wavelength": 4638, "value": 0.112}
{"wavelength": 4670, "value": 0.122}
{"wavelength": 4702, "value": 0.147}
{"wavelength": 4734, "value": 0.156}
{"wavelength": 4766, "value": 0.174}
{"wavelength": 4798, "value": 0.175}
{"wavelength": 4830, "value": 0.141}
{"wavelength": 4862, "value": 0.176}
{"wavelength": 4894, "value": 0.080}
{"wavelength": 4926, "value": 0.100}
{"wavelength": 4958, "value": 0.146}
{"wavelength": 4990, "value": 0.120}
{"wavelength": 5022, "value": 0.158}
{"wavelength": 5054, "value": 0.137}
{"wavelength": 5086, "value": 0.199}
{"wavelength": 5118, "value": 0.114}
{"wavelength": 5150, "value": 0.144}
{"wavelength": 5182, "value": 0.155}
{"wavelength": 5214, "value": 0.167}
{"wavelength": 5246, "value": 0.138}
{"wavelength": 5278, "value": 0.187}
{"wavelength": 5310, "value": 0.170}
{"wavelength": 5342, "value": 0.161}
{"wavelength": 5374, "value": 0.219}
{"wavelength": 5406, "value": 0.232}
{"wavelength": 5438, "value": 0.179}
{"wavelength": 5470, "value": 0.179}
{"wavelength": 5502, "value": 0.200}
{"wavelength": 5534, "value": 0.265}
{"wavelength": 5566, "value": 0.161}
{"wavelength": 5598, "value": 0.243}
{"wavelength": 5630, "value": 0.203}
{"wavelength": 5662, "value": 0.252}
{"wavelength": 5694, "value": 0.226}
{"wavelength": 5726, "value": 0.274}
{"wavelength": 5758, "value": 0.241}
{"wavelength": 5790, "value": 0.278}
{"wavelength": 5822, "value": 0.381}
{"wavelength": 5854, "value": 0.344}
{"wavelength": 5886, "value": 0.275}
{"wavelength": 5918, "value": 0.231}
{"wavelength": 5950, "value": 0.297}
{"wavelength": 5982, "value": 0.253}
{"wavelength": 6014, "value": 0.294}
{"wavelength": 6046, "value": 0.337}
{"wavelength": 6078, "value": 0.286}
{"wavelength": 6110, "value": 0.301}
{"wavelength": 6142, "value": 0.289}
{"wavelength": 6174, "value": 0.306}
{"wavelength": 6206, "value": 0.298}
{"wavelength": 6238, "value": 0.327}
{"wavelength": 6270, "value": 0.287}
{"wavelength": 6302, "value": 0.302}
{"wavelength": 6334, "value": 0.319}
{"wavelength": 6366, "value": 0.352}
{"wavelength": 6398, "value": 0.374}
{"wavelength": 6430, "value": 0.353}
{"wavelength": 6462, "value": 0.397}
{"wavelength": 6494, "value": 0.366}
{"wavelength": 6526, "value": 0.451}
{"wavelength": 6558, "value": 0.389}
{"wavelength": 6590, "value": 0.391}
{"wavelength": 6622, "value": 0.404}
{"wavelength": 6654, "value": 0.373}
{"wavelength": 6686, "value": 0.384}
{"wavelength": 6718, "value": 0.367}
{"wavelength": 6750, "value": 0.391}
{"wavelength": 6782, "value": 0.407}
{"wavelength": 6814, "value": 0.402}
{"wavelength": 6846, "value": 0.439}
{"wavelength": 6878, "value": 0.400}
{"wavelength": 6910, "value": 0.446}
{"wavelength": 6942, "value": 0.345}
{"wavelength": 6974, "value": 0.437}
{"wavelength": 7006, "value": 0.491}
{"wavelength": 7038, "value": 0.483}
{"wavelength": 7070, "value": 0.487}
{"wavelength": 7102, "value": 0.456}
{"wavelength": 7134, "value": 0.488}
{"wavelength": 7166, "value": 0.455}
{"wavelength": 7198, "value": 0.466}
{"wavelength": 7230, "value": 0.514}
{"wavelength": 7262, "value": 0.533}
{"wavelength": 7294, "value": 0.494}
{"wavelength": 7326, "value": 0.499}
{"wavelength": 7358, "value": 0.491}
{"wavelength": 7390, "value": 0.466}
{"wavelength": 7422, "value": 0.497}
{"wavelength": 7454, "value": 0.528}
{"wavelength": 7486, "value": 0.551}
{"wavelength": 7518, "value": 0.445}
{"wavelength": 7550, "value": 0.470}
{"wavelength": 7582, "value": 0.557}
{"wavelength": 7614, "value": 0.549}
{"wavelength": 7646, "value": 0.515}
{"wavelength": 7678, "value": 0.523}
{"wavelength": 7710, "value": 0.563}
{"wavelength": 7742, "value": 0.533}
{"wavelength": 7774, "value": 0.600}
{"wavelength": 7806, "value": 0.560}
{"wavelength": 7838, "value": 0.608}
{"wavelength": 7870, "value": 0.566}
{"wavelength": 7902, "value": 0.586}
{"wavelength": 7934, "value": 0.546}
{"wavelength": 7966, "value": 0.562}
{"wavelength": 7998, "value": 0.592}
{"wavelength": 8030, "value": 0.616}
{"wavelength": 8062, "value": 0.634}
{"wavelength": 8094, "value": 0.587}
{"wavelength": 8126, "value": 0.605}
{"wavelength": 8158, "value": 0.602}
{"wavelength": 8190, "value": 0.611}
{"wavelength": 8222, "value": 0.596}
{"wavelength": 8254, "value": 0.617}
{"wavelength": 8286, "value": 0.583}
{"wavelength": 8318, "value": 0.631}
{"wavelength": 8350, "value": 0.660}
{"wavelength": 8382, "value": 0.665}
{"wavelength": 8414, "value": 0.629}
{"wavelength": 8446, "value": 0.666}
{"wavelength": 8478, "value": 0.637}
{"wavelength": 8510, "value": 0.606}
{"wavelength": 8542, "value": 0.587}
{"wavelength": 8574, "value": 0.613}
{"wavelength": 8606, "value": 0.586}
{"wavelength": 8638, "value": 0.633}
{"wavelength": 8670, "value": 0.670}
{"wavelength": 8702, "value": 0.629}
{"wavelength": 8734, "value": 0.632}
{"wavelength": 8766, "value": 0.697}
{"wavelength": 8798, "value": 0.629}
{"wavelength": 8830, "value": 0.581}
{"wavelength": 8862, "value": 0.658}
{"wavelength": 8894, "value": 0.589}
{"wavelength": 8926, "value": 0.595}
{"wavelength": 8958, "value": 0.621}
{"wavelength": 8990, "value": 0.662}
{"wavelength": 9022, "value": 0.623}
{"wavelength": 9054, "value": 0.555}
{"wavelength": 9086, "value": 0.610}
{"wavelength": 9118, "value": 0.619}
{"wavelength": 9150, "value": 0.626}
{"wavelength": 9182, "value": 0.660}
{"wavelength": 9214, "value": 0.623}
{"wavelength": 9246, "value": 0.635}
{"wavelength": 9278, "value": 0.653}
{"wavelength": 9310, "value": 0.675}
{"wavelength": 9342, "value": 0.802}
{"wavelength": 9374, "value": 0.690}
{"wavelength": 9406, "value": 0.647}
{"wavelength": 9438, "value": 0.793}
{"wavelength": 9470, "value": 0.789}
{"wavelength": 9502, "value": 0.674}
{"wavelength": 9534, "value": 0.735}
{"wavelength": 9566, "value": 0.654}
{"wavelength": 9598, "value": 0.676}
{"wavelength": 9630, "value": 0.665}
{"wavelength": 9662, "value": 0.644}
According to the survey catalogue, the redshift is 0.751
